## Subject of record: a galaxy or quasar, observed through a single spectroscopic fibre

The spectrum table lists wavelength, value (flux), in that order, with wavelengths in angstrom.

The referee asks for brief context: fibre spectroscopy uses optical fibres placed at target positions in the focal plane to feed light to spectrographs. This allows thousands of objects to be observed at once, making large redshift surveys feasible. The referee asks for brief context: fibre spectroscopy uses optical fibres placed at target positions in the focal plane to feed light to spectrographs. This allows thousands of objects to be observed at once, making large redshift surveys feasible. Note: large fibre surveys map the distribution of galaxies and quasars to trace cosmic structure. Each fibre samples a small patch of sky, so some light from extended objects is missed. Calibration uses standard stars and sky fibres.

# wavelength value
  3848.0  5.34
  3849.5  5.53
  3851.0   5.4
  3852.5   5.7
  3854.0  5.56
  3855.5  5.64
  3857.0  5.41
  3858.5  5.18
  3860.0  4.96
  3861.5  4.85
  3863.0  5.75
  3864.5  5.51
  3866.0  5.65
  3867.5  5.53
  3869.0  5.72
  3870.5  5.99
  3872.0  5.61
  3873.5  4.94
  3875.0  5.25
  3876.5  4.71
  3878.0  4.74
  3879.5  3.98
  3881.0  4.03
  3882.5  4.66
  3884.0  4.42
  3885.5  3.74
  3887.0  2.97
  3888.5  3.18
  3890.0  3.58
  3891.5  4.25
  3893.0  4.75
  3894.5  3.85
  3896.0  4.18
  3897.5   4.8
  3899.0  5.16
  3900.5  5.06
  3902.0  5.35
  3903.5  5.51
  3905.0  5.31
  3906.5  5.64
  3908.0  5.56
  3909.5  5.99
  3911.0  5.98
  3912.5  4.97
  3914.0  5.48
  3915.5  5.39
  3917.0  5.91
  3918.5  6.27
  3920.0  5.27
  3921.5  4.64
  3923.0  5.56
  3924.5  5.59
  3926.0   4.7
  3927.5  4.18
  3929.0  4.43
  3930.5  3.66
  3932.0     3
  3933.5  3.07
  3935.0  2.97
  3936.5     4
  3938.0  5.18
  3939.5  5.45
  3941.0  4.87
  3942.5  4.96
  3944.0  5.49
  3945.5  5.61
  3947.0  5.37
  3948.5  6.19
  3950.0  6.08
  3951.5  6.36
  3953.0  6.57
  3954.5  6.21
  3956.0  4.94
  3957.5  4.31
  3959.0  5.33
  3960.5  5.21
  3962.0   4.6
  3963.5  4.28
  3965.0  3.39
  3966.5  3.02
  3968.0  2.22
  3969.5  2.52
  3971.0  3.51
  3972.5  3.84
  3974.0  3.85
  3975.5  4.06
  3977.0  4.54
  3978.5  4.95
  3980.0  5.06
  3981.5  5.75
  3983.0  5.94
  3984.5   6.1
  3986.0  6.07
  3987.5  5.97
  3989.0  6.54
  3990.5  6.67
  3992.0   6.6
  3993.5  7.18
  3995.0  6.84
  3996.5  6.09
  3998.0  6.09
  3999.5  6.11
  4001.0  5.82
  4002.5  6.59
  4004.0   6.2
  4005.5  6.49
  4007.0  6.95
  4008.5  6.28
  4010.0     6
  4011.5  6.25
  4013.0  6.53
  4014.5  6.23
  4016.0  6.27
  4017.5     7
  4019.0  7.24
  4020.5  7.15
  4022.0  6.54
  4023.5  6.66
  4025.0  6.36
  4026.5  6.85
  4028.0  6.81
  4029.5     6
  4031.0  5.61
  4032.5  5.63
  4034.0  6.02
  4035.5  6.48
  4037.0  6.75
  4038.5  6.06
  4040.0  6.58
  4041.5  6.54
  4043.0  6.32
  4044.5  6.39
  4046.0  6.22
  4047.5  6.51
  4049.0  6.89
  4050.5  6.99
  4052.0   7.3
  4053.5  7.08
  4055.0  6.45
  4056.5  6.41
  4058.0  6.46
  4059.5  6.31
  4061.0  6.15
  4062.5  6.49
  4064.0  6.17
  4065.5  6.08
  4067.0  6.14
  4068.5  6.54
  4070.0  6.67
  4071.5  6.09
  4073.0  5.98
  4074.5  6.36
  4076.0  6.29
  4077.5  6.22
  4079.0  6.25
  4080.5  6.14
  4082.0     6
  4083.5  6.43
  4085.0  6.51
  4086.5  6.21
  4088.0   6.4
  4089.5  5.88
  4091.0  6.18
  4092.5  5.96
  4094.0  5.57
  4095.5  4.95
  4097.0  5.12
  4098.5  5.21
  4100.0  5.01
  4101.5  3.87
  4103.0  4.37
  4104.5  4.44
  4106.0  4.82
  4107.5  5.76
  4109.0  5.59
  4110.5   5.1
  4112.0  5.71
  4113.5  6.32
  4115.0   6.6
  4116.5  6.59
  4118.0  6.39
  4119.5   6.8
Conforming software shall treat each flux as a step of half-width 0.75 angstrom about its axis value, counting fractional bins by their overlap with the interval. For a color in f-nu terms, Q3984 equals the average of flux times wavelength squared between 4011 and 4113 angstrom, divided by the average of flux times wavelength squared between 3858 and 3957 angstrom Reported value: 1.3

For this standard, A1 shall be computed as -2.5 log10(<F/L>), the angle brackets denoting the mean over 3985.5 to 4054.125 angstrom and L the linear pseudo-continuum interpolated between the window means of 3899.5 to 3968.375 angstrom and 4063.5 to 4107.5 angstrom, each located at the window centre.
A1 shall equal -0.19 mag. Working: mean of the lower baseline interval 5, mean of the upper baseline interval 5.79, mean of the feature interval 6.47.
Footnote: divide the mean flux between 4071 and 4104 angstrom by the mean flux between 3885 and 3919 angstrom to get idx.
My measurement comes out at 1.17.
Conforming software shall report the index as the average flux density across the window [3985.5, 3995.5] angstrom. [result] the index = 6.56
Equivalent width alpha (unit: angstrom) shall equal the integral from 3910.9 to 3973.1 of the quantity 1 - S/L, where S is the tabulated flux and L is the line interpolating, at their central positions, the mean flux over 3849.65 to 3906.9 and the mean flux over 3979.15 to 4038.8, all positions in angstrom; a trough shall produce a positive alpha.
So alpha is 9.2 angstrom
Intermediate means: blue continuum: 4.91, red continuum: 6.34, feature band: 4.77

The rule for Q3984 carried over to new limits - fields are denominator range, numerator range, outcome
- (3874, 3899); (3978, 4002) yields 1.53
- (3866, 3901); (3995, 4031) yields 1.50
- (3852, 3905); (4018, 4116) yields 1.39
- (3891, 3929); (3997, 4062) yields 1.33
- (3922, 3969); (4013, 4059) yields 1.45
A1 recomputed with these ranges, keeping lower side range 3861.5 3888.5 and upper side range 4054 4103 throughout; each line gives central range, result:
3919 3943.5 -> 0.15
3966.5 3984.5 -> 0.27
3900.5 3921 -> -0.10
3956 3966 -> 0.18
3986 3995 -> -0.19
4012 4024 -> -0.18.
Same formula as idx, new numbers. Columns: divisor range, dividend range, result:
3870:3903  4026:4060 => 1.43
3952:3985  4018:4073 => 1.42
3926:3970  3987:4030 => 1.41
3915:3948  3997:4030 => 1.35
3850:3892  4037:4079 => 1.31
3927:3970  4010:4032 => 1.41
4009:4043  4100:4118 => 0.84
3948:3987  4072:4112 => 1.18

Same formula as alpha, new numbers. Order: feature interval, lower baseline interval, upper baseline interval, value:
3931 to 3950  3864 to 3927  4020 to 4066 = 2.5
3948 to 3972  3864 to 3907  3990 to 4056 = 4.3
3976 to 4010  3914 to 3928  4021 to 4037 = -0.7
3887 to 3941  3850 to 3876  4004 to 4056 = 9.3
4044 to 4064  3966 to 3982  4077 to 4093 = -3.6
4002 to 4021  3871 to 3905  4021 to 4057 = -1.3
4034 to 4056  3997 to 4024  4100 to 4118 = -1.8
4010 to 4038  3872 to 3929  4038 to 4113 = -3.8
